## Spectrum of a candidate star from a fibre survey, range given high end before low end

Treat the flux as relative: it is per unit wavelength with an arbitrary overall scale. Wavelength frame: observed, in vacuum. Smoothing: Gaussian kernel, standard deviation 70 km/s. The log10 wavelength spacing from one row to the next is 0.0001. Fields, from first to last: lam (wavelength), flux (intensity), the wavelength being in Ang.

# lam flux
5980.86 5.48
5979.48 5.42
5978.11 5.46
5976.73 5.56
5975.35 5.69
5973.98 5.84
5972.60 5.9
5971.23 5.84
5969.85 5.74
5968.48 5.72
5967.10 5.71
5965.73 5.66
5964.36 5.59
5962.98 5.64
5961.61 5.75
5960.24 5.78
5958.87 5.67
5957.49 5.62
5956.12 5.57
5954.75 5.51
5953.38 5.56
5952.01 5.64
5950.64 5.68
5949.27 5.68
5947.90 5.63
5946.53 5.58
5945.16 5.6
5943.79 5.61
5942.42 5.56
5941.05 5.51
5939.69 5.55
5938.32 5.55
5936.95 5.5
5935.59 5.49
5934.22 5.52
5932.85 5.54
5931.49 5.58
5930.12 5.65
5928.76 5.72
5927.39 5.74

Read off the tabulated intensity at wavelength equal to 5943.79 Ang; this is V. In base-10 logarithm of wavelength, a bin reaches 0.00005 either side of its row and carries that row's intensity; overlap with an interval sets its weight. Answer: 5.61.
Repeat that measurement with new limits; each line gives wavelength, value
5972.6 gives 5.9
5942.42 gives 5.56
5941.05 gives 5.51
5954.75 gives 5.51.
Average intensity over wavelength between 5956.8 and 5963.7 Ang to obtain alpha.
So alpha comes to 5.69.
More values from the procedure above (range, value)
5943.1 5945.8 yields 5.6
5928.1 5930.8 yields 5.7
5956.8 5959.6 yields 5.64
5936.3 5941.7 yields 5.53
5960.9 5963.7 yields 5.69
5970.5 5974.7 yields 5.86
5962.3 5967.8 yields 5.64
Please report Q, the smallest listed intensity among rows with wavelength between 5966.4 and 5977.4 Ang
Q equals 5.56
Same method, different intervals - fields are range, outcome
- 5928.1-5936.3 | 5.49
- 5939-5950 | 5.51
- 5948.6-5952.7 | 5.64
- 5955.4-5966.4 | 5.57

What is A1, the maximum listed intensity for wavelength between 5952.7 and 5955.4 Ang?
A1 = 5.56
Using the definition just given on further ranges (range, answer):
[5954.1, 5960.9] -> 5.78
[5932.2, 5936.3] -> 5.54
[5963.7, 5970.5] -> 5.74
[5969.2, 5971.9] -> 5.84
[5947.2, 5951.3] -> 5.68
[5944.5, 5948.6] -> 5.63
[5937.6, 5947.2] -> 5.61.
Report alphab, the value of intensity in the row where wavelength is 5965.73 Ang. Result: 5.66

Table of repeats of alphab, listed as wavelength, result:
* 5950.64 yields 5.68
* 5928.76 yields 5.72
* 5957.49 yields 5.62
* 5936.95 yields 5.5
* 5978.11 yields 5.46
